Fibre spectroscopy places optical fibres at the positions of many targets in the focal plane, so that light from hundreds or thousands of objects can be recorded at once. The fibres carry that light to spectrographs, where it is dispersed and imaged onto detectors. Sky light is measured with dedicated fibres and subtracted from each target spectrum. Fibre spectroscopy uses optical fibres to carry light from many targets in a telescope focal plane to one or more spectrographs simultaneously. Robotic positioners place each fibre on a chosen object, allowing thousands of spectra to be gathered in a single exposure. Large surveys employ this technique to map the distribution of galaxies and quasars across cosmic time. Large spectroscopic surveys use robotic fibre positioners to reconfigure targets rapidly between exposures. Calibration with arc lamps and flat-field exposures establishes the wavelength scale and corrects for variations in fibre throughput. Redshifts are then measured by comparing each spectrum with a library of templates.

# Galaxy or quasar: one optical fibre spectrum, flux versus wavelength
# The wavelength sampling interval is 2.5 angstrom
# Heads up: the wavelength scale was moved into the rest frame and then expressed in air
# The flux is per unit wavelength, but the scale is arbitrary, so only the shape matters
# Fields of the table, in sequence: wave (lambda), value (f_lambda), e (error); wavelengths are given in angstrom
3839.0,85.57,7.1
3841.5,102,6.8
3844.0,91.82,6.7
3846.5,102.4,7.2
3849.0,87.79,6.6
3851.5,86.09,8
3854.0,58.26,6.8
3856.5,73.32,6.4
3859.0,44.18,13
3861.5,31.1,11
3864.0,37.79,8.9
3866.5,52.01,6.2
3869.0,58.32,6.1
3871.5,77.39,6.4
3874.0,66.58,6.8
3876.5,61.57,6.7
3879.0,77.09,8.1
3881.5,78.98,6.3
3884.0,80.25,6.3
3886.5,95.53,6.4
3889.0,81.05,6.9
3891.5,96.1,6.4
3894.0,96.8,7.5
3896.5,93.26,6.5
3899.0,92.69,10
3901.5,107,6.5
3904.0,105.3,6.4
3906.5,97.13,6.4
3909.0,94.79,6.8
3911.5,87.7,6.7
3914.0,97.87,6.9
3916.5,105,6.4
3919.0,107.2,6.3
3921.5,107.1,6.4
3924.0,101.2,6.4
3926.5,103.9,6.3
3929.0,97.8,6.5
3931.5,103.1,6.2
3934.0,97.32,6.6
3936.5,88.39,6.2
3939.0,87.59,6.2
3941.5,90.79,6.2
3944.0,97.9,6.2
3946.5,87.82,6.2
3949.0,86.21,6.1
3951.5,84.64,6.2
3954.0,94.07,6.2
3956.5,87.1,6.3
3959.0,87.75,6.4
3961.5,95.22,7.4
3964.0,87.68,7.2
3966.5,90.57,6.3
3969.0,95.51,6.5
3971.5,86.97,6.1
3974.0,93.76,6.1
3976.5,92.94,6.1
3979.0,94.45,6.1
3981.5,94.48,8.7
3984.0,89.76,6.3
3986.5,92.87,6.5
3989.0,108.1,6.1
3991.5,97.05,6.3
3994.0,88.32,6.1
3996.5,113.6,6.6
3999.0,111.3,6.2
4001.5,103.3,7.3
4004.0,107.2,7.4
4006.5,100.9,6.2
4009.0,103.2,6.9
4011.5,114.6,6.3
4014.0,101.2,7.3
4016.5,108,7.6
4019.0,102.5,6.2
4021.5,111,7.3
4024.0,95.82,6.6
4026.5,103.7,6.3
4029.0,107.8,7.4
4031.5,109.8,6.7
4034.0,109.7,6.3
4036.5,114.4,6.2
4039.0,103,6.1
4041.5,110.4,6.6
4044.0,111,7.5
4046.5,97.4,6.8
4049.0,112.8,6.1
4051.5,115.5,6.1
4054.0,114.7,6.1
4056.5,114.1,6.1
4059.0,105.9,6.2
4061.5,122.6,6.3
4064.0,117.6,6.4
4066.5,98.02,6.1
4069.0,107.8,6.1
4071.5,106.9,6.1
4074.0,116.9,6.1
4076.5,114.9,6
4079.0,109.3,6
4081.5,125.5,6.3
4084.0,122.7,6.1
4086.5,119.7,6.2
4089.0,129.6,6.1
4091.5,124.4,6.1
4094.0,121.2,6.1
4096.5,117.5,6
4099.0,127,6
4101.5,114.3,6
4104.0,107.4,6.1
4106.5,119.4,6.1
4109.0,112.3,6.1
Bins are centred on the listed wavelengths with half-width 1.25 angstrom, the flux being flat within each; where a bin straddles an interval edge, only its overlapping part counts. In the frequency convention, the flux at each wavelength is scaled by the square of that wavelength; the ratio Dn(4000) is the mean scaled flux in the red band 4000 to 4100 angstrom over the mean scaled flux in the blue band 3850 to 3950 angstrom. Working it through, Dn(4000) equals 1.42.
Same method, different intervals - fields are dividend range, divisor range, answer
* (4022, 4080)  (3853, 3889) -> 1.86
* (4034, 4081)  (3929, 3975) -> 1.28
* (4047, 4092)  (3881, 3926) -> 1.30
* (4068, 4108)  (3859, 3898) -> 1.83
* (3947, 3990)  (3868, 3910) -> 1.11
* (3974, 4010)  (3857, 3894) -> 1.55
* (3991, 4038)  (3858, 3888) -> 1.78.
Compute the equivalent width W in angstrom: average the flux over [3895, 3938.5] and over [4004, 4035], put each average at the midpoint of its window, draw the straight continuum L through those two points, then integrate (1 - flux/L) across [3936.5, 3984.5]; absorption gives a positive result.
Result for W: 5.2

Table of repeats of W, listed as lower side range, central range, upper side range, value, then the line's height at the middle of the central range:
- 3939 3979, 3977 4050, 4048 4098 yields -0.86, 103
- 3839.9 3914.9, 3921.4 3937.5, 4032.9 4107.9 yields -1.80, 89.5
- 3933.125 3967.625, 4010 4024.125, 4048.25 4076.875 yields -0.41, 103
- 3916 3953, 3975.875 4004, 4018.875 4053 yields 0.90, 102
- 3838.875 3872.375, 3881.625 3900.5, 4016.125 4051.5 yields -3.14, 77.4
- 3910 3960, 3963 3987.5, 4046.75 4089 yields 2.16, 101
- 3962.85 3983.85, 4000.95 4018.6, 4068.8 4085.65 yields -0.93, 100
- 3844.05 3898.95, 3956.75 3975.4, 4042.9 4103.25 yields 0.49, 93.3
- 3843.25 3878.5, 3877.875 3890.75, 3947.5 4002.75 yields -1.99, 72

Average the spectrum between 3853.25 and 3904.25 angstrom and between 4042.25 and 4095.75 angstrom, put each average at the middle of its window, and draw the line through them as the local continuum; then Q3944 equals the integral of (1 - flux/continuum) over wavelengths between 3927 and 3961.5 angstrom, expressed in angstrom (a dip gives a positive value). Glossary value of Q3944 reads -1.6 angstrom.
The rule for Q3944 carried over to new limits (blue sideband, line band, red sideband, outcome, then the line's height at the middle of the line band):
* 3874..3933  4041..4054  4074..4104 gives 0.5 angstrom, 114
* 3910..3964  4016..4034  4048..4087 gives 0.3 angstrom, 108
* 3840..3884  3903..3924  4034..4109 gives -5.0 angstrom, 81.1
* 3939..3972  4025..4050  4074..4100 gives 0.3 angstrom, 109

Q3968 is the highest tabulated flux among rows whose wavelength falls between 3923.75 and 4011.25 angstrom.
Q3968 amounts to 113.6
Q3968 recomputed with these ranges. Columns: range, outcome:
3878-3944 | 107.2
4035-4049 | 114.4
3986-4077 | 122.6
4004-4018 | 114.6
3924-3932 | 103.9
